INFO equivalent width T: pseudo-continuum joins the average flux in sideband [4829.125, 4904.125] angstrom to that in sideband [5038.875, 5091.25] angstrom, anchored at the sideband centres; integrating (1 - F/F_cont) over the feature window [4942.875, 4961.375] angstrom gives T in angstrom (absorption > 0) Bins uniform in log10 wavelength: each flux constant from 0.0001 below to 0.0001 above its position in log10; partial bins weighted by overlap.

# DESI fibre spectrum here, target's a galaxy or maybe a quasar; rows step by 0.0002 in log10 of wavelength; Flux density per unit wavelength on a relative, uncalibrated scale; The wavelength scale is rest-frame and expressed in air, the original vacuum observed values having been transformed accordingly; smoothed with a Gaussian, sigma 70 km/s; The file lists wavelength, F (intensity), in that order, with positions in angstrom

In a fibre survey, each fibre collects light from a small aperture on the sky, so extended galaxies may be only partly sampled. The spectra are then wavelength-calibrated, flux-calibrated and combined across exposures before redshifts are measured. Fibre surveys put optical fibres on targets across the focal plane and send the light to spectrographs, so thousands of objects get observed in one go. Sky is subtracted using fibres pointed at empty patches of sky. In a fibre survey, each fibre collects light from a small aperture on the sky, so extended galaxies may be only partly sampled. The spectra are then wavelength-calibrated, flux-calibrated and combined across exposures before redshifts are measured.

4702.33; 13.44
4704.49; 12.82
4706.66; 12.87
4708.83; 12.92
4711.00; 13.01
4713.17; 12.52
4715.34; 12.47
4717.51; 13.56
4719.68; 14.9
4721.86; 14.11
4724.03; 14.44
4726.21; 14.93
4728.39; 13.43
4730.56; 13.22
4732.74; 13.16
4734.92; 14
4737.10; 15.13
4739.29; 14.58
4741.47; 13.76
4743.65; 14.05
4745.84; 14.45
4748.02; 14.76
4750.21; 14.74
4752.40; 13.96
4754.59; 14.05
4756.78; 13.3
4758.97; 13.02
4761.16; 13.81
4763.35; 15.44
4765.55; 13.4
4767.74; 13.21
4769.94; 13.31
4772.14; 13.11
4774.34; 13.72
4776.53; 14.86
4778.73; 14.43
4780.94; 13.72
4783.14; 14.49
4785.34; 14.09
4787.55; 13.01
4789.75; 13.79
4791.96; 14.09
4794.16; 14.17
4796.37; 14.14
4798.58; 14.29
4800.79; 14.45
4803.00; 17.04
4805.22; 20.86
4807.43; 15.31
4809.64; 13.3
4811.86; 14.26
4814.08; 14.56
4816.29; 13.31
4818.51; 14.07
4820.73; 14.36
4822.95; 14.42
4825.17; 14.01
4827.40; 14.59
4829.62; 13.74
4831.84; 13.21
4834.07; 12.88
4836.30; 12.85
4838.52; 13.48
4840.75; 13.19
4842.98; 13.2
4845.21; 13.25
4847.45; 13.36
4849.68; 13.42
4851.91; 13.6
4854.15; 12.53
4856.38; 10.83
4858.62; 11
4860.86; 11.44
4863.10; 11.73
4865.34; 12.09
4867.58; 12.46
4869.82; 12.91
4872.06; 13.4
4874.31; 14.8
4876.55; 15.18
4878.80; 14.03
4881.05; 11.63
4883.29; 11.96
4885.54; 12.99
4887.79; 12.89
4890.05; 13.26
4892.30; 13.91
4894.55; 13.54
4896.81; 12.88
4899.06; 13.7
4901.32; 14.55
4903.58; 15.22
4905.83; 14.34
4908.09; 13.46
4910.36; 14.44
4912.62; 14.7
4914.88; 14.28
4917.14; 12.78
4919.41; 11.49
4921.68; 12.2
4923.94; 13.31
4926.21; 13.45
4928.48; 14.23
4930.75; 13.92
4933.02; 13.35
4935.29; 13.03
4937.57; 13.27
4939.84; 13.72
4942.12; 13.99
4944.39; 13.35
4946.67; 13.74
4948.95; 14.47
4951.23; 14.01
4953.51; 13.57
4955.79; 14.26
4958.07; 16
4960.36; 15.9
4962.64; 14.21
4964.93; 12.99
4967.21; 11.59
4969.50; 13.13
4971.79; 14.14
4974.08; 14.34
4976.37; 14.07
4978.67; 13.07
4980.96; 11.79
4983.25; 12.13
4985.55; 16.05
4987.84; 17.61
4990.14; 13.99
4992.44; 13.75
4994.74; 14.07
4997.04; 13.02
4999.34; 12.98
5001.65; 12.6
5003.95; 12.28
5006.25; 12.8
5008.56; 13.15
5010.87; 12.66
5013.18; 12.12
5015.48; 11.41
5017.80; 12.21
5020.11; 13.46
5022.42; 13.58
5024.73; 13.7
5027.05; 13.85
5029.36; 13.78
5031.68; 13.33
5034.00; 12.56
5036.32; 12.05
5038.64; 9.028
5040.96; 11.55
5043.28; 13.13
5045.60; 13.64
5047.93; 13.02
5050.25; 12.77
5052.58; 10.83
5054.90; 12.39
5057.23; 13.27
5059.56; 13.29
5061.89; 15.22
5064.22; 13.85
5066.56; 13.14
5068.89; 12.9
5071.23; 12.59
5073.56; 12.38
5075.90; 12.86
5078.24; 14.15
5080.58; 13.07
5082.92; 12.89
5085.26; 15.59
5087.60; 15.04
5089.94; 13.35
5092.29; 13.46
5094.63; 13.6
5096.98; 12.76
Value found -1.8 angstrom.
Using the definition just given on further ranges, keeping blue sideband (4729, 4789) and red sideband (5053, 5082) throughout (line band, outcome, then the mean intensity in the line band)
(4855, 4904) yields 2.4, 13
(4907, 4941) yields 0.3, 13.4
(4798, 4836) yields -2.2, 14.6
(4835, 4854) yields 0.7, 13.2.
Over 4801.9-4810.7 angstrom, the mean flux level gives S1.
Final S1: 16.6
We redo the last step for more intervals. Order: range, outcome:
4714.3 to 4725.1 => 13.9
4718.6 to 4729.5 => 14.4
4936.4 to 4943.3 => 13.7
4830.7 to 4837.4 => 13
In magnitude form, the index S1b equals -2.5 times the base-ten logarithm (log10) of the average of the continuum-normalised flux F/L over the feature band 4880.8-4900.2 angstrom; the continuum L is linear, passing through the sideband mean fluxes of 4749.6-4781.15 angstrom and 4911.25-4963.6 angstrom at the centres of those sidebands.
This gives 0.06 mag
